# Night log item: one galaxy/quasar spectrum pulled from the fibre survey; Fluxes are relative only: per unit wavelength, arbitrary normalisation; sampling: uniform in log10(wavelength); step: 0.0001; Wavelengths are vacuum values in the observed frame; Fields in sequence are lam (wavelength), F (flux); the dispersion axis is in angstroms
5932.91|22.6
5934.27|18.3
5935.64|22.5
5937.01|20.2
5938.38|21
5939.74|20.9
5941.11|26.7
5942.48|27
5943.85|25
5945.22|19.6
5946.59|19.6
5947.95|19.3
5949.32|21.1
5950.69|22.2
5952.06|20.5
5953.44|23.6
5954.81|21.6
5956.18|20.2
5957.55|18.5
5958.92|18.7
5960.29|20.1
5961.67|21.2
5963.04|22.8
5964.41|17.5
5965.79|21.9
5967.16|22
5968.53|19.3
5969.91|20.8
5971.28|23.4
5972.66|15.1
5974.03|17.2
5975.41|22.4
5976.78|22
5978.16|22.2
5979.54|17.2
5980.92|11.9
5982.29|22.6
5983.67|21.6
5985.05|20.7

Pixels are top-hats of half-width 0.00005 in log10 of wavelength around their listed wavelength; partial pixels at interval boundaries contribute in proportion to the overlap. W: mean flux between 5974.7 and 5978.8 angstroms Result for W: 22.2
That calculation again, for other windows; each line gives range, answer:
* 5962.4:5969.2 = 20.7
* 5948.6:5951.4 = 21.6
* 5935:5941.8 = 22.3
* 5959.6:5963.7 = 21.3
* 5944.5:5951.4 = 20.4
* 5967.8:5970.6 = 20.1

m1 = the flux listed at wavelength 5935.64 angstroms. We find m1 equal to 22.5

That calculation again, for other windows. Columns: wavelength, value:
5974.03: 17.2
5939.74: 20.9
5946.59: 19.6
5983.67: 21.6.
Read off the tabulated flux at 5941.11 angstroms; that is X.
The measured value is 26.7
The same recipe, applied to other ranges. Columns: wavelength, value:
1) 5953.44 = 23.6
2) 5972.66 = 15.1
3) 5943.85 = 25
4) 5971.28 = 23.4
